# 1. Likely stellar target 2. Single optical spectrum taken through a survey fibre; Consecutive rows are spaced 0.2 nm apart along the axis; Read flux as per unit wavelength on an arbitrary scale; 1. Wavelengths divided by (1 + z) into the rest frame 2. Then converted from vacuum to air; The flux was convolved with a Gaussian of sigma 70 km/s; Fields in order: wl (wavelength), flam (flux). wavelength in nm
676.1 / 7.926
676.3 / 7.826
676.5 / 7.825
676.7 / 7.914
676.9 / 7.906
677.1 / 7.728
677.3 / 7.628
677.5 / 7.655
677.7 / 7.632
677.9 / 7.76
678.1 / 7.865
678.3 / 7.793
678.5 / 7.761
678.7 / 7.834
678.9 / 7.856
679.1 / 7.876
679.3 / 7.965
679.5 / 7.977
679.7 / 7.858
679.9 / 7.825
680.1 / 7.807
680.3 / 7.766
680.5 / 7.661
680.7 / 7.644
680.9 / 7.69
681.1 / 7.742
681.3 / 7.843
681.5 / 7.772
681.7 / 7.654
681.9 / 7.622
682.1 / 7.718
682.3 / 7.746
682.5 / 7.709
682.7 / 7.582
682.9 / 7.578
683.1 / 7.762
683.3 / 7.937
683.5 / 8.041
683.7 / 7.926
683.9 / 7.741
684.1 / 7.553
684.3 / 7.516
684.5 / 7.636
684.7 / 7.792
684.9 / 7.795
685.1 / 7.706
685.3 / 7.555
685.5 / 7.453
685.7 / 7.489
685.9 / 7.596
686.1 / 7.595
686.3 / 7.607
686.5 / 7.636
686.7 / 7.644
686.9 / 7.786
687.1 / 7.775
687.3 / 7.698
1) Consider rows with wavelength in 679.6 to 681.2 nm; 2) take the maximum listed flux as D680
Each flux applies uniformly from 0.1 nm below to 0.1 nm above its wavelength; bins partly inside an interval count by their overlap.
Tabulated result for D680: 7.858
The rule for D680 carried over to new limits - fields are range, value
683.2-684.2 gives 8.041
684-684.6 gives 7.636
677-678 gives 7.76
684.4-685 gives 7.795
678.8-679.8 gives 7.977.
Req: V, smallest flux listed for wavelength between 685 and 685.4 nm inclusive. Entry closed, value 7.555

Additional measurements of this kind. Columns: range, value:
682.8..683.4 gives 7.578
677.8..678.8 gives 7.76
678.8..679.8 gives 7.856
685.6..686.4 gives 7.489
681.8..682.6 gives 7.622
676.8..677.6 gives 7.628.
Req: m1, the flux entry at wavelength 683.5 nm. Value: 8.041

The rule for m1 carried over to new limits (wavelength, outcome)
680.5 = 7.661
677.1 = 7.728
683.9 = 7.741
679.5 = 7.977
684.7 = 7.792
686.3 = 7.607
